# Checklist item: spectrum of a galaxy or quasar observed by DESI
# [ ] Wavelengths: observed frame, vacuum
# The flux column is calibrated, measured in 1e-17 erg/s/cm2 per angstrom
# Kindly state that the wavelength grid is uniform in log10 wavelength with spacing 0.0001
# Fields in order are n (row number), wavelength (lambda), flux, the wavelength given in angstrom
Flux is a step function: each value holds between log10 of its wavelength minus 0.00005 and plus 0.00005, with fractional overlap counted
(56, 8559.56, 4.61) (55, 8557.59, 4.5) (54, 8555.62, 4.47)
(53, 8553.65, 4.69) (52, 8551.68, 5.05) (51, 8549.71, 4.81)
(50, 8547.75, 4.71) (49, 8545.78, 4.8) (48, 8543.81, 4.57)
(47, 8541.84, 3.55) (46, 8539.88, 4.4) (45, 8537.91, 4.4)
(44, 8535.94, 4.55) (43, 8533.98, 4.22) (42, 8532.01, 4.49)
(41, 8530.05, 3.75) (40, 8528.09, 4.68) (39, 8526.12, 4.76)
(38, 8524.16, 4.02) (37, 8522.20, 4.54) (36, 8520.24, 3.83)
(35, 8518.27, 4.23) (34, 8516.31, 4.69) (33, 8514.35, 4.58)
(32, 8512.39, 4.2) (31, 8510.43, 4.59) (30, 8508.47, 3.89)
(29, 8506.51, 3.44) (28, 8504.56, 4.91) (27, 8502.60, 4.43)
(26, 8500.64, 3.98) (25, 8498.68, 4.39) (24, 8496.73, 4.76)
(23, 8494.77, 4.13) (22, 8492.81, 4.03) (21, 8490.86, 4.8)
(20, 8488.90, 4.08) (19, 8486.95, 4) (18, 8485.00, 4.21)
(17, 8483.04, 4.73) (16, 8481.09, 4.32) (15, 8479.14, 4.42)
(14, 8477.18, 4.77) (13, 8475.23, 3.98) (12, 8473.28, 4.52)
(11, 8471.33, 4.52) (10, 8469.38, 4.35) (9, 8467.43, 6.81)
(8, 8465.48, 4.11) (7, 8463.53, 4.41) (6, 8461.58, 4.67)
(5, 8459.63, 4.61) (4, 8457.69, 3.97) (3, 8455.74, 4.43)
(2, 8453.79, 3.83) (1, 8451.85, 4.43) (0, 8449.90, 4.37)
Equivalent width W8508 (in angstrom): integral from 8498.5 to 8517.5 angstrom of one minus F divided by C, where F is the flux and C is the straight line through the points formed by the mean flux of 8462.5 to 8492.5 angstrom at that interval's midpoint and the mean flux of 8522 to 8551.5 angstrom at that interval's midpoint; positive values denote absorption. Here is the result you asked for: 0.7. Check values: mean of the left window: 4.52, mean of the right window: 4.43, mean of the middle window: 4.31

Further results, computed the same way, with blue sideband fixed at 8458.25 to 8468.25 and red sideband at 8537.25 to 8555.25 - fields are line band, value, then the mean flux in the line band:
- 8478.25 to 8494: 1.5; 4.32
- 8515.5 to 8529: 0.7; 4.39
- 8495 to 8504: 0.6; 4.39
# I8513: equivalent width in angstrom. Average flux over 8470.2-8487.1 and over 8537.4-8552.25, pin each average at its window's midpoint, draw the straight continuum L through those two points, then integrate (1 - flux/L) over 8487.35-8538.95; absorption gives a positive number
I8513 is 1.7 angstrom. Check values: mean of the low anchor 4.4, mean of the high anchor 4.53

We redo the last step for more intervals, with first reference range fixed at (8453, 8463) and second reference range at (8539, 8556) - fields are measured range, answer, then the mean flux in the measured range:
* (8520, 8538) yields 0.7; 4.34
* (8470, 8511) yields 0.7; 4.33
